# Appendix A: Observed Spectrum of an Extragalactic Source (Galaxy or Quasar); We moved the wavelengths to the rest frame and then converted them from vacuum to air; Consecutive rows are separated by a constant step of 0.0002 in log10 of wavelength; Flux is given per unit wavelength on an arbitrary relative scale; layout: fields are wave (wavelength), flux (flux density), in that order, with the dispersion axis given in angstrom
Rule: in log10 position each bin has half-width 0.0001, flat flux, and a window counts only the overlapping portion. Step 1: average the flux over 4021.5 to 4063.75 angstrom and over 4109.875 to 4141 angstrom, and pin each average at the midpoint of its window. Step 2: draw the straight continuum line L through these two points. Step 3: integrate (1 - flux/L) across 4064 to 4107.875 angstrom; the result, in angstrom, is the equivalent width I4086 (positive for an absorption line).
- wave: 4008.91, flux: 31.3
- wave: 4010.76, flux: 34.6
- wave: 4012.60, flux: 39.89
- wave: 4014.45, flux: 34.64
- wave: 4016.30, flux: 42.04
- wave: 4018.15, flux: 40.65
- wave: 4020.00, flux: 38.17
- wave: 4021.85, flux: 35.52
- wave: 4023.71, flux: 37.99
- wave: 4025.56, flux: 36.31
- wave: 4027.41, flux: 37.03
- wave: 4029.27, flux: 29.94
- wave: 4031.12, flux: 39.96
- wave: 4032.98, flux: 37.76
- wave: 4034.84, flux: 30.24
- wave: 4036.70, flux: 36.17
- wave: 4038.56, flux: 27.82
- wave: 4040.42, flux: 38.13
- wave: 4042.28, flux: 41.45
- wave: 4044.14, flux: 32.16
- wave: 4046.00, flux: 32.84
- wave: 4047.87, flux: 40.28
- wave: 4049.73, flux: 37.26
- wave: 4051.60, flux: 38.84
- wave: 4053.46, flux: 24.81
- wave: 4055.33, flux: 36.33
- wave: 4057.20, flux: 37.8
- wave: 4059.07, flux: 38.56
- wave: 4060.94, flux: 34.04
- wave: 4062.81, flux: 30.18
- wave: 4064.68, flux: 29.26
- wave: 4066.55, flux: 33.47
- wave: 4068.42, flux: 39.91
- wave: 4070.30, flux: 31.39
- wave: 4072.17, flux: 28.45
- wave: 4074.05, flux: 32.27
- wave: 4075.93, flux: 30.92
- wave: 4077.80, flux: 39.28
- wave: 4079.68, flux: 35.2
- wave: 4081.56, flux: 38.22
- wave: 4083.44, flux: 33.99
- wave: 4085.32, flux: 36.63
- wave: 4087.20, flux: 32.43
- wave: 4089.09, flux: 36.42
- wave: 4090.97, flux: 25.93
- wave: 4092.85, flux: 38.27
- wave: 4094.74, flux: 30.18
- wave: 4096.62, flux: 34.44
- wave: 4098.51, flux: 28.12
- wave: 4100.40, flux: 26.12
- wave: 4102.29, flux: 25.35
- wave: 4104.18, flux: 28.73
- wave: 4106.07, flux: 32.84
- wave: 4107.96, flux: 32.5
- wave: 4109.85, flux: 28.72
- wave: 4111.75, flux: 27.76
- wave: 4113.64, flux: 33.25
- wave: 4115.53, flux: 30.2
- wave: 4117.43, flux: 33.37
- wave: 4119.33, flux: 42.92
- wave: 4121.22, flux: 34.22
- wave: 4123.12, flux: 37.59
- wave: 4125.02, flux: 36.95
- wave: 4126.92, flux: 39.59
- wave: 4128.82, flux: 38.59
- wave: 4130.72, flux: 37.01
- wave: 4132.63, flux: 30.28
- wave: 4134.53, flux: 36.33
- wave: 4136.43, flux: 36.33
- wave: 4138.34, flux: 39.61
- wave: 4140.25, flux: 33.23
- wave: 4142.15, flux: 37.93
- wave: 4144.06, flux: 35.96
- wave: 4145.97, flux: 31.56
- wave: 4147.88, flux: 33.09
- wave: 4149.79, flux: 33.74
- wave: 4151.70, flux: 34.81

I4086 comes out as 3.4 angstrom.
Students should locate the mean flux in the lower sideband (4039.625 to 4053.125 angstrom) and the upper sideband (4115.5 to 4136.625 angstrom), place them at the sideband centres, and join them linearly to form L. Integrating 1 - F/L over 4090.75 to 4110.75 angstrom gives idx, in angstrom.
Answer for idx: 3.4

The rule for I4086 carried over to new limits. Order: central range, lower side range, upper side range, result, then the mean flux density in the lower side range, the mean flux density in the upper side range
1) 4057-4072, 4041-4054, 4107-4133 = 0.7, 35.8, 34.6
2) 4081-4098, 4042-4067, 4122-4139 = 0.9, 34.7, 36.8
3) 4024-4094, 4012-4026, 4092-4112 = -0.6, 38.2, 30.3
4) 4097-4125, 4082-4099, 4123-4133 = 2.8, 33.2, 36.9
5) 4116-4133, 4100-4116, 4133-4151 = -2.4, 29.6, 35.1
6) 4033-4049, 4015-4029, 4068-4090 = 0.7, 37.7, 34.5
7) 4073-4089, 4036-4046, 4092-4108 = -1.5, 34.9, 30.6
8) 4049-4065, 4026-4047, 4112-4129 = 0.4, 34.9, 35.9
